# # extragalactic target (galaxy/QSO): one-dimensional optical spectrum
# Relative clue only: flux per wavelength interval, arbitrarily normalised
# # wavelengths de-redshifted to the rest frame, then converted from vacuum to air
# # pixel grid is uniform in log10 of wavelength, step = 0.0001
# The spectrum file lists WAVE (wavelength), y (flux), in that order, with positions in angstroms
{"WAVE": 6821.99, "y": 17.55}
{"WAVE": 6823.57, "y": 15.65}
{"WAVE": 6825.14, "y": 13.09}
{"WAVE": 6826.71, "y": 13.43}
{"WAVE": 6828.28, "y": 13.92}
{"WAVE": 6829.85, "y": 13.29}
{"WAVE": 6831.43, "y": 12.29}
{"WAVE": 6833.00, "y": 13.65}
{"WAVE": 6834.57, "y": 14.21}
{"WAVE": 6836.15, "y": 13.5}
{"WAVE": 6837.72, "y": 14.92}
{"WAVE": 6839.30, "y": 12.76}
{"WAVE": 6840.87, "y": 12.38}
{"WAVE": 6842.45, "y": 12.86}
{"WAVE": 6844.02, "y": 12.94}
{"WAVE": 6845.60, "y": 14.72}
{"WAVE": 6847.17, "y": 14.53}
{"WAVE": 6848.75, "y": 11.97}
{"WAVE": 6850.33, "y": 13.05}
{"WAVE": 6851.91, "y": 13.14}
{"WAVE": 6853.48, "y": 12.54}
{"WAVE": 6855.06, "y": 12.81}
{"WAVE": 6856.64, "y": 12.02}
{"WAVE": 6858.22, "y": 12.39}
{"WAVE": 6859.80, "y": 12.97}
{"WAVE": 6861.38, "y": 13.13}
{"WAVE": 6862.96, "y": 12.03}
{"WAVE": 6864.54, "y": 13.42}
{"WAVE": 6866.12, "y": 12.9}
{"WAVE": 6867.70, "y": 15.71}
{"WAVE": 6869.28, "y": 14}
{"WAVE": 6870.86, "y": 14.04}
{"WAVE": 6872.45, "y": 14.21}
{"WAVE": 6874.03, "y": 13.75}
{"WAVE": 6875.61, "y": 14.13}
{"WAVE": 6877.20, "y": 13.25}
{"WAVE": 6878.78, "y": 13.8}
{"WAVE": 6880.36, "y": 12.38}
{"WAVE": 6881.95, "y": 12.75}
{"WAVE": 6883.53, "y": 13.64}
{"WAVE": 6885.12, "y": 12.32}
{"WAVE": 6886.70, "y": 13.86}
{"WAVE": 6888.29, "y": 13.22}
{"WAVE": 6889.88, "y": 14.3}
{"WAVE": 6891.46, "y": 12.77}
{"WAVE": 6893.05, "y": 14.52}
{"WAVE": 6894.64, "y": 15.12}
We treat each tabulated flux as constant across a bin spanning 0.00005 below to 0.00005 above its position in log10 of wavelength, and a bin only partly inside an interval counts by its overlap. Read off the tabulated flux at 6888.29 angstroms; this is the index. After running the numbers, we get 13.22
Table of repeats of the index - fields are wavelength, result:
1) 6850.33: 13.05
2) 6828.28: 13.92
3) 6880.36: 12.38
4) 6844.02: 12.94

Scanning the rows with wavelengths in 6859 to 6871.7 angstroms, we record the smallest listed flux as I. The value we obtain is 12.03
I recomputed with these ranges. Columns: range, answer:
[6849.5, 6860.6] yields 12.02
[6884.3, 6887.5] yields 12.32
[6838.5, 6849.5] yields 11.97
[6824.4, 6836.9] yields 12.29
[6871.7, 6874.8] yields 13.75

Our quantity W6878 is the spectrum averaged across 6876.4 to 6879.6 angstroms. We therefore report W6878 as 13.5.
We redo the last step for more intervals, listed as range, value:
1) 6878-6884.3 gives 13.1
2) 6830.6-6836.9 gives 13.4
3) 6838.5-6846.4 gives 13.1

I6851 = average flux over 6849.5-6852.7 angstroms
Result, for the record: 13.1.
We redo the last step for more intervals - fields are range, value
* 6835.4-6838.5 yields 14.2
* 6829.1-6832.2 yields 12.8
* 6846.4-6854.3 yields 13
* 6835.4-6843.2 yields 13.3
